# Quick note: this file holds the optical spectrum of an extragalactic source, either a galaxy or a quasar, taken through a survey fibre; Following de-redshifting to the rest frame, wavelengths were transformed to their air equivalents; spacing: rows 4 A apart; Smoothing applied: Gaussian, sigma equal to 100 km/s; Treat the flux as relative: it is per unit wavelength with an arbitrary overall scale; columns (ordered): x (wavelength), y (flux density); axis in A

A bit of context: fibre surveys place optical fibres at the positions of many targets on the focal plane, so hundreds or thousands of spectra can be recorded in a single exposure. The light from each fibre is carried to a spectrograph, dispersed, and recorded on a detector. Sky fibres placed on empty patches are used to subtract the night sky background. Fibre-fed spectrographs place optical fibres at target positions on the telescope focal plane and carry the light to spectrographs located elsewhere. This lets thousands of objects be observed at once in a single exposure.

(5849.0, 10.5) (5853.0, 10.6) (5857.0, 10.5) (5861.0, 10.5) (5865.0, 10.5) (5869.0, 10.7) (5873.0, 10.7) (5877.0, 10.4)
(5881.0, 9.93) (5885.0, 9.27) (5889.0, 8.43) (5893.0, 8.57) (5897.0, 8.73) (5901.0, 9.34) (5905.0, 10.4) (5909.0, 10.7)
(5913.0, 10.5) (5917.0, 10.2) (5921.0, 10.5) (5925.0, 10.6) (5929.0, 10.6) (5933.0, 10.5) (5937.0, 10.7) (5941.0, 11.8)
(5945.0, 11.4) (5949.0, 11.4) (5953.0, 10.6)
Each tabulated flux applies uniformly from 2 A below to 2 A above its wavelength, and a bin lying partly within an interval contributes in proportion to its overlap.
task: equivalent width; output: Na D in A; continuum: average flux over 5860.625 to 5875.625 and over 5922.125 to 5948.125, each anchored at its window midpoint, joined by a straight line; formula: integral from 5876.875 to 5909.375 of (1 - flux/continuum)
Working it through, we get 4.0 A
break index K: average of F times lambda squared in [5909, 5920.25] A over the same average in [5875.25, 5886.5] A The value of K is 1.07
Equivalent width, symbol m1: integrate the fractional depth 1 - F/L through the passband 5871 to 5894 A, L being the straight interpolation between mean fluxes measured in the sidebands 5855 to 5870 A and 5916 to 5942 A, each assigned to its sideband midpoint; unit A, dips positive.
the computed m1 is 2.1 A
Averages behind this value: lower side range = 10.5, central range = 9.59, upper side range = 10.7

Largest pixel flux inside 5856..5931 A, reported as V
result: 10.7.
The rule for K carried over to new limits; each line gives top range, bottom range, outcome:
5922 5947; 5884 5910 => 1.19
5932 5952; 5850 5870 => 1.09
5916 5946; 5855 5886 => 1.06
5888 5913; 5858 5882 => 0.92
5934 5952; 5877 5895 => 1.25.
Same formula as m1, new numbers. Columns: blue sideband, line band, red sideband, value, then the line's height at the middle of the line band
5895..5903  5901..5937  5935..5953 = -1.62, 10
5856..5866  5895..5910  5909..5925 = 1.06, 10.5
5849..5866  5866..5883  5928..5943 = 0.28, 10.6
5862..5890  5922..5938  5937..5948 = 0.82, 11.2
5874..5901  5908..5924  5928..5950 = -0.31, 10.3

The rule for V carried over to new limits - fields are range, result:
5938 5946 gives 11.8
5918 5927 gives 10.6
